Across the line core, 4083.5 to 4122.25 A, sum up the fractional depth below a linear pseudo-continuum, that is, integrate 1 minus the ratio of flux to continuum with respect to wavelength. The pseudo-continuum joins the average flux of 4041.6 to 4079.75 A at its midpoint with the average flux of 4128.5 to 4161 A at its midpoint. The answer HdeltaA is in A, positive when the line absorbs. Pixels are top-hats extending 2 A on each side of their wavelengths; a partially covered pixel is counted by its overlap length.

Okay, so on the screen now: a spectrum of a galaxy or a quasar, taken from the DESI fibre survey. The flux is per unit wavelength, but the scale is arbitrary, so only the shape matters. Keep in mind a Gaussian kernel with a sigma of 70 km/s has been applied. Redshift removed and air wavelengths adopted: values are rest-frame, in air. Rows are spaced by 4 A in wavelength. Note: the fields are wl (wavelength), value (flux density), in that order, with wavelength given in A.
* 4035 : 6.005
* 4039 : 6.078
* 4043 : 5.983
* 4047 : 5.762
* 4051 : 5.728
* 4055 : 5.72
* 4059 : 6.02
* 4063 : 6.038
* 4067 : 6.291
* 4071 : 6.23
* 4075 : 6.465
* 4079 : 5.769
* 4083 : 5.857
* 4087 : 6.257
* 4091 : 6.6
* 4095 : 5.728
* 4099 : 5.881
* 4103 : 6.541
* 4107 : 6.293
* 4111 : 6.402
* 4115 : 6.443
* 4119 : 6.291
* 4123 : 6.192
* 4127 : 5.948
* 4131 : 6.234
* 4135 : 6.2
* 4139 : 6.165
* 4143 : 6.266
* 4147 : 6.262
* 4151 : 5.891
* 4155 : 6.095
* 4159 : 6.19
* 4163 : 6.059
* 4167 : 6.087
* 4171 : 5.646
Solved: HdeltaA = -1.1 A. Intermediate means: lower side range 6.01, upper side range 6.16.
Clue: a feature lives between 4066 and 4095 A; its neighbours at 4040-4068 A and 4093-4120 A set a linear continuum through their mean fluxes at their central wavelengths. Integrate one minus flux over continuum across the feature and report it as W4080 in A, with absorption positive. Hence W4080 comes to -0.5 A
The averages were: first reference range 5.93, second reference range 6.22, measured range 6.17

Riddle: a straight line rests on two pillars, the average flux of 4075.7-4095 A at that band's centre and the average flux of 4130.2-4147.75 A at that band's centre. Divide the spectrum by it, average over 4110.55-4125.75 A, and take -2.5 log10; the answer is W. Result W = -0.02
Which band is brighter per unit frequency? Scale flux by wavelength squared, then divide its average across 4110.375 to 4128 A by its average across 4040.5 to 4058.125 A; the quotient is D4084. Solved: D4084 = 1.1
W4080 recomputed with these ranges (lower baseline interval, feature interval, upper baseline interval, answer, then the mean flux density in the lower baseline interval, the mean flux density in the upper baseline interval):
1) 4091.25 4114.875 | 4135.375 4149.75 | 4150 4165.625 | -0.2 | 6.22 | 6.07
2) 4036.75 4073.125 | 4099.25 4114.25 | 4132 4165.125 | -0.7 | 5.99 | 6.14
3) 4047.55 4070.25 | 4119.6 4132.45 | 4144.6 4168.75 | -0.2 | 5.96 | 6.1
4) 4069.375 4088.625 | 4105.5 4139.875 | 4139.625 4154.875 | -0.6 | 6.11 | 6.14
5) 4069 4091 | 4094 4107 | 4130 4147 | 0.1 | 6.16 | 6.22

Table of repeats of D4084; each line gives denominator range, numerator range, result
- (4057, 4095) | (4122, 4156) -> 1.03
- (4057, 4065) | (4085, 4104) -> 1.04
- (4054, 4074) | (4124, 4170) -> 1.04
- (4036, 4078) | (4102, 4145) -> 1.07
